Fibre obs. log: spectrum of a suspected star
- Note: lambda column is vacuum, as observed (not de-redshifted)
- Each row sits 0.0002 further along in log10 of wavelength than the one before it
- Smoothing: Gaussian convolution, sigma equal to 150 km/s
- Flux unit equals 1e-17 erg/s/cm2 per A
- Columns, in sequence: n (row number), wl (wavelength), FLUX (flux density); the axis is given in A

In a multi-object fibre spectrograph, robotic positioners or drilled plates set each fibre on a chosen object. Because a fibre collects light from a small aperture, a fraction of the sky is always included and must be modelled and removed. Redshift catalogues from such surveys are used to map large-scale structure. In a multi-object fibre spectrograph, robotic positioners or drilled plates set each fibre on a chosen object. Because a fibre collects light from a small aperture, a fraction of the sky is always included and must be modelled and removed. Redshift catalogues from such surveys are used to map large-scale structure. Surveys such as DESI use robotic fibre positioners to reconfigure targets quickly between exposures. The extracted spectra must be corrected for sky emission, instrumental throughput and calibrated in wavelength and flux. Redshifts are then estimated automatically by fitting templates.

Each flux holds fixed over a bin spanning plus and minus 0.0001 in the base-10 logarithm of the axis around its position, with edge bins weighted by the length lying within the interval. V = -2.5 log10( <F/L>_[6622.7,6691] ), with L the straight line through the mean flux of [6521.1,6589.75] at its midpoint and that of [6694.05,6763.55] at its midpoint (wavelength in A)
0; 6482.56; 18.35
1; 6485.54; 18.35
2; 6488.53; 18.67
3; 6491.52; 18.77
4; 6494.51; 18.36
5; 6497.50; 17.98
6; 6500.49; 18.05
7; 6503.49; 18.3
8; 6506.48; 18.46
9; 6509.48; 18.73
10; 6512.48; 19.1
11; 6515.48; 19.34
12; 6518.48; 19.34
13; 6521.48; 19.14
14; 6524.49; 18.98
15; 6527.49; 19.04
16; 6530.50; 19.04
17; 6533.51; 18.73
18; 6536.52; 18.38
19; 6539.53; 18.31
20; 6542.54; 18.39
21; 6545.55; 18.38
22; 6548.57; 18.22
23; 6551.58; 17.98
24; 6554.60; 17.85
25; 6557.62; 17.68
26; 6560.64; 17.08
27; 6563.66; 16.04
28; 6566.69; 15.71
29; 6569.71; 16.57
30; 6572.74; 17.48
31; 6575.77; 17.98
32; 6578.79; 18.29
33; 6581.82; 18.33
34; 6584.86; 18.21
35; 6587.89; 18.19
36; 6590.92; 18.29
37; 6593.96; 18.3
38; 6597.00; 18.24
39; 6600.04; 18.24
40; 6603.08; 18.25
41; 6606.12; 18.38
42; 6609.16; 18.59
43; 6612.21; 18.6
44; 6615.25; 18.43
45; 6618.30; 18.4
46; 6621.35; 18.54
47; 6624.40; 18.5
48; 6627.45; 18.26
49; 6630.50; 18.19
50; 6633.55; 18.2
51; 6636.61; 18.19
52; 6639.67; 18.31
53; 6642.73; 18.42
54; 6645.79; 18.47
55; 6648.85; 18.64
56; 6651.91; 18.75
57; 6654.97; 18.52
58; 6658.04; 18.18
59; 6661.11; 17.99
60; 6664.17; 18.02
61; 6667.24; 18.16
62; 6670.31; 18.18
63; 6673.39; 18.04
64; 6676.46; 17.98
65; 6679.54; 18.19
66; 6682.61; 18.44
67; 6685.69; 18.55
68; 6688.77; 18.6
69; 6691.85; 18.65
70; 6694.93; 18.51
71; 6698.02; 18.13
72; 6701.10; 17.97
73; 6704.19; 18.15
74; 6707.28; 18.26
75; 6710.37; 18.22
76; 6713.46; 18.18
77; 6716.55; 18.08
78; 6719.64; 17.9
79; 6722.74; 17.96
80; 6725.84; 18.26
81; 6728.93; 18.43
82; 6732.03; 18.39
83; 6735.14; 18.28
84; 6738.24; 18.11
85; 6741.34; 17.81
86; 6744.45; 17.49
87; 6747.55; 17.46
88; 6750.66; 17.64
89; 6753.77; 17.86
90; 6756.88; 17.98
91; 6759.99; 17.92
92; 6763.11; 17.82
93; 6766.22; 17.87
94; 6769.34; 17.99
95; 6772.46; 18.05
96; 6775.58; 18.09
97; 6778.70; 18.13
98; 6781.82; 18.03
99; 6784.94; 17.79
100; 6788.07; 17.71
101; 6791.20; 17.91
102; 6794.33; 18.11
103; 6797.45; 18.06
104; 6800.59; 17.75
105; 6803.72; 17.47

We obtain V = -0.02 mag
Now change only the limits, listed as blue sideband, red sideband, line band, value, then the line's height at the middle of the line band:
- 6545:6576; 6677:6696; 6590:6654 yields -0.031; 17.9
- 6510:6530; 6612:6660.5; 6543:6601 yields 0.063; 18.8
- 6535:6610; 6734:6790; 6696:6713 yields -0.016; 17.9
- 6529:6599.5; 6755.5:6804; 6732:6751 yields 0.004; 17.9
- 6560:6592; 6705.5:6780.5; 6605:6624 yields -0.054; 17.6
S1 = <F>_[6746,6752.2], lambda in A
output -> 17.6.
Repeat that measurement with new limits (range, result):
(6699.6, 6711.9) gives 18.1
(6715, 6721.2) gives 18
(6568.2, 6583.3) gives 17.7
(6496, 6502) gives 18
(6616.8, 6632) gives 18.4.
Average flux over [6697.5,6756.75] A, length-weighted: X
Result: 18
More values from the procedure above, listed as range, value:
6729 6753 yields 17.9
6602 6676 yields 18.3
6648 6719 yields 18.3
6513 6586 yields 18.1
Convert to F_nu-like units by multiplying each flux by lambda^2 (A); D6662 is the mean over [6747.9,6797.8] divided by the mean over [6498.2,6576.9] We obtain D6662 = 1.06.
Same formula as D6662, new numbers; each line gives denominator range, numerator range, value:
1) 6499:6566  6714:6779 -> 1.04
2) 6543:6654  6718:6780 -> 1.04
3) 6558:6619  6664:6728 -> 1.05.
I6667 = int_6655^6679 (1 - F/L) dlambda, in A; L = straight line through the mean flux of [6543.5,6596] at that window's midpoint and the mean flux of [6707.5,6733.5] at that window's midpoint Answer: -0.13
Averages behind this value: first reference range 17.7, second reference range 18.2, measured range 18.1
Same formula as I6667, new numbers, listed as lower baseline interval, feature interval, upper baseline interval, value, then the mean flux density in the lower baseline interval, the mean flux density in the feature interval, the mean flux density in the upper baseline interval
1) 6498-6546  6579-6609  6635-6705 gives 0.38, 18.7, 18.3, 18.3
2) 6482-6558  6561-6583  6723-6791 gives 1.48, 18.6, 17.2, 18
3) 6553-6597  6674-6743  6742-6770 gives -1.94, 17.6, 18.2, 17.8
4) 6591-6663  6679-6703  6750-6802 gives -0.27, 18.4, 18.4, 17.9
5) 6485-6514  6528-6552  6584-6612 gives -0.08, 18.5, 18.5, 18.3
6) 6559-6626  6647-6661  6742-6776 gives -0.45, 17.9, 18.5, 17.8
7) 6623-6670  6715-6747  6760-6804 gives 0.04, 18.3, 18.1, 17.9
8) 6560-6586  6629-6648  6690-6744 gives -0.66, 17.3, 18.3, 18.2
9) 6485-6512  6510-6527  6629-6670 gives -0.67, 18.4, 19.1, 18.3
